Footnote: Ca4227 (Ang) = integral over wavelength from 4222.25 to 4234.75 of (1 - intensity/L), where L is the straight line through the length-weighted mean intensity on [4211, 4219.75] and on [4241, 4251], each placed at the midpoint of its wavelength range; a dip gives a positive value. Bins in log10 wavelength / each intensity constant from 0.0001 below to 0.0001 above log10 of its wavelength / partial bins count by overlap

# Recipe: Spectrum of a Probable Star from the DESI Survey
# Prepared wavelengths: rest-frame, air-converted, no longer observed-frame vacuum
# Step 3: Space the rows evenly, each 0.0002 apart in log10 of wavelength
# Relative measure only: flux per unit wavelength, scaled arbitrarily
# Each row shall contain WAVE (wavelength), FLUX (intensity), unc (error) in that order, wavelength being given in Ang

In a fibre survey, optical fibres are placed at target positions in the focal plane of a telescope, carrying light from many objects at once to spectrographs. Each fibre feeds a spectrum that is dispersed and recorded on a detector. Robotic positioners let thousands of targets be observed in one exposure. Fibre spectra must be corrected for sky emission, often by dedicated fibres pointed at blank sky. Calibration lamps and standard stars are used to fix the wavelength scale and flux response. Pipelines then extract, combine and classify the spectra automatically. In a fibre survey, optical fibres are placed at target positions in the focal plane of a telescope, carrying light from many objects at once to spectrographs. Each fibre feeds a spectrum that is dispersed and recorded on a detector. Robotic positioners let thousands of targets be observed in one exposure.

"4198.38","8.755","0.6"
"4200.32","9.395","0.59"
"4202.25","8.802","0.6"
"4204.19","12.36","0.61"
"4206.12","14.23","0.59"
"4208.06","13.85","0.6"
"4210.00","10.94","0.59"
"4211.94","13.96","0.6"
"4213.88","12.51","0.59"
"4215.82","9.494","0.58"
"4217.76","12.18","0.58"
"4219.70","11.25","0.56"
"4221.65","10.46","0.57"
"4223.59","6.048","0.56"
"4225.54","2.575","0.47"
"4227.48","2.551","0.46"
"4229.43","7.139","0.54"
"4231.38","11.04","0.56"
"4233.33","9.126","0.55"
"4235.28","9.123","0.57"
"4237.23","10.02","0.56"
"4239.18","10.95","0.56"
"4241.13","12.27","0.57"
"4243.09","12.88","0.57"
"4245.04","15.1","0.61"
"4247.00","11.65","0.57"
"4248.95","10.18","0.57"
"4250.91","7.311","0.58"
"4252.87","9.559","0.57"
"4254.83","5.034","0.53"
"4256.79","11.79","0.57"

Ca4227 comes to 5.5 Ang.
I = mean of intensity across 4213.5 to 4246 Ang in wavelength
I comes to 9.64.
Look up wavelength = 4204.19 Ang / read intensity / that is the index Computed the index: 12.36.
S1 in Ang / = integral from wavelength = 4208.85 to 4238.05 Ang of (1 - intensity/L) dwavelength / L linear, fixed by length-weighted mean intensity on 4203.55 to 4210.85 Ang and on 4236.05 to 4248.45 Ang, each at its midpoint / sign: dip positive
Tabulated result 7.6 Ang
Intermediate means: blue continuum 12.9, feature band 9.25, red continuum 12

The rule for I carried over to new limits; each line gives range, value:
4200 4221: 11.8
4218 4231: 7.18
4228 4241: 9.5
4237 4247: 12.4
